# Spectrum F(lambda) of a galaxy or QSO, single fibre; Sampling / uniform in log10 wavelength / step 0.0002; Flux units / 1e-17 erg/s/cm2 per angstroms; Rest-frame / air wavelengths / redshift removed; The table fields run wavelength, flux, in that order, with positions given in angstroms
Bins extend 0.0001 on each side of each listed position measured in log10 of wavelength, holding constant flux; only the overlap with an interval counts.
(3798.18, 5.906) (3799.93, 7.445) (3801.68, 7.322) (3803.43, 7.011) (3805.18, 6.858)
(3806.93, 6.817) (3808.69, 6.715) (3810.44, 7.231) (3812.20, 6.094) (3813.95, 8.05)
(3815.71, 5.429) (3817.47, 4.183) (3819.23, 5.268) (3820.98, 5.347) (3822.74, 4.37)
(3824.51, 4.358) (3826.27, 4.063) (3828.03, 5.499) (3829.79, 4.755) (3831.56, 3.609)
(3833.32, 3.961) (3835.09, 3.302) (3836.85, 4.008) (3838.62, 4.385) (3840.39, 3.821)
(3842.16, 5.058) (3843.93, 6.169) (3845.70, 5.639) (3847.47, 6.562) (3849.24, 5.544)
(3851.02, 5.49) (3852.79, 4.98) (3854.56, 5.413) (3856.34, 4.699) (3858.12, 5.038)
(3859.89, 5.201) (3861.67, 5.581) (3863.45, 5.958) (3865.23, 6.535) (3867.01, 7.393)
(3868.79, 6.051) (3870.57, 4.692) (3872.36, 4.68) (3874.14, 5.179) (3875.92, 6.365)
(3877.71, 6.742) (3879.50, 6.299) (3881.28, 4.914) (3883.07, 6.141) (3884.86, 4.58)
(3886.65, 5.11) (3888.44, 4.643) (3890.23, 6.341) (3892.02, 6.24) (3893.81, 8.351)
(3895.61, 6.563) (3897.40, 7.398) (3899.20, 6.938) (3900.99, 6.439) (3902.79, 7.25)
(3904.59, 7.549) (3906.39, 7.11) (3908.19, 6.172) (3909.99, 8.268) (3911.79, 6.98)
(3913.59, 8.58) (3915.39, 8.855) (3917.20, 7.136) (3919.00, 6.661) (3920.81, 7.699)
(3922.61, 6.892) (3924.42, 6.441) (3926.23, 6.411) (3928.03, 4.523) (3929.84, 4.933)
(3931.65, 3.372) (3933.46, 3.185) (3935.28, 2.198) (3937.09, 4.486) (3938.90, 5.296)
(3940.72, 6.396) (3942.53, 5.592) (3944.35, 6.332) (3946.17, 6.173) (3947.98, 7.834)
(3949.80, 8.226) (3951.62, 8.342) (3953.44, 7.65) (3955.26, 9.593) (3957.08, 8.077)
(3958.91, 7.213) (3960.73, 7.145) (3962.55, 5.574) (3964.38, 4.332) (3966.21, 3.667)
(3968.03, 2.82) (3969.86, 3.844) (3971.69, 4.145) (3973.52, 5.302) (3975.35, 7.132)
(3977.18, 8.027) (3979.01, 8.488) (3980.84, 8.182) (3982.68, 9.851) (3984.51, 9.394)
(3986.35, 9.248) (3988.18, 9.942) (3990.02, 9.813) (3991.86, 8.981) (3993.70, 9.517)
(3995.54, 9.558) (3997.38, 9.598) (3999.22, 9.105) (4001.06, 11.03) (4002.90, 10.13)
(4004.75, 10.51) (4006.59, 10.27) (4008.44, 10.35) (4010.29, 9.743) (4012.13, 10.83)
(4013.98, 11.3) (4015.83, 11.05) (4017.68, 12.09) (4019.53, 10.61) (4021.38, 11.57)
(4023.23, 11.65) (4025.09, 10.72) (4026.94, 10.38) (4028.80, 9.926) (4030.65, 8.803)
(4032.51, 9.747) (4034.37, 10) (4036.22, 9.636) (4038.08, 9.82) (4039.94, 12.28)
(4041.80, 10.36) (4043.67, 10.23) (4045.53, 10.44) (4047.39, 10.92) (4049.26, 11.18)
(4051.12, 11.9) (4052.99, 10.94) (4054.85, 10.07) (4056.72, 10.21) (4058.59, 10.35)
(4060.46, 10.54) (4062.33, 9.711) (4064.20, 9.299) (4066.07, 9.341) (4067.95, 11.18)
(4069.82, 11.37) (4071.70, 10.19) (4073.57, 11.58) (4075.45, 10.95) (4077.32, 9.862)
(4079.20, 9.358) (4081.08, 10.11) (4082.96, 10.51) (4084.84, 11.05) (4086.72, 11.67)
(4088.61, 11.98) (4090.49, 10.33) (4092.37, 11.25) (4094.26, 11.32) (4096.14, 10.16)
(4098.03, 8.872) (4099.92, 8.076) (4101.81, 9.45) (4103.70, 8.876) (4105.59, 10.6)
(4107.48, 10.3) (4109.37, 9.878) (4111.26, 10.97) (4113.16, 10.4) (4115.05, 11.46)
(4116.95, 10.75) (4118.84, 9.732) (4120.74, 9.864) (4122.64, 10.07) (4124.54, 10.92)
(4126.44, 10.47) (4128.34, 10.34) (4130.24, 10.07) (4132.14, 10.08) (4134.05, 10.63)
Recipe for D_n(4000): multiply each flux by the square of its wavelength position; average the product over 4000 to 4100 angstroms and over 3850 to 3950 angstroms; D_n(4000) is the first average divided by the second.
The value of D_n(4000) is 1.87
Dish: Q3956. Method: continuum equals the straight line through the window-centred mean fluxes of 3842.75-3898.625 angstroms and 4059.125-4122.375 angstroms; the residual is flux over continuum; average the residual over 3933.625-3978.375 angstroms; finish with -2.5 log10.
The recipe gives 0.25 mag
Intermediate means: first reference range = 5.83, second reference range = 10.3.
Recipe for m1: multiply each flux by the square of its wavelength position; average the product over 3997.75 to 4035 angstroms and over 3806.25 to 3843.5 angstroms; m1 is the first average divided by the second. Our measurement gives 2.3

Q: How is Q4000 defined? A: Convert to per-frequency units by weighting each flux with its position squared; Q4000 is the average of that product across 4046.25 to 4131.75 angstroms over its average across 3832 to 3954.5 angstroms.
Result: 1.92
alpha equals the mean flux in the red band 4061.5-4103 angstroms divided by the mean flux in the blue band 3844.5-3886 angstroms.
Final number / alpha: 1.83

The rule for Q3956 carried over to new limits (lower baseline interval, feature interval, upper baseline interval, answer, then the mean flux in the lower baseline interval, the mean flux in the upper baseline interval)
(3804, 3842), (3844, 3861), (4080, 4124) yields 0.05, 5.16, 10.3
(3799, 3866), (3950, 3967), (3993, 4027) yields 0.29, 5.46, 10.5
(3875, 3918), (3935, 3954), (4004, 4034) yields 0.29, 6.71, 10.6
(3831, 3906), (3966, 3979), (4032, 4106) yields 0.46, 5.66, 10.4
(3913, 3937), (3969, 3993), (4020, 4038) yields 0.05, 5.83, 10.3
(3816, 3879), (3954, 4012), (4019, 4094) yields 0.08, 5.15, 10.6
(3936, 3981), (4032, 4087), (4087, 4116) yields -0.15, 6.35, 10.3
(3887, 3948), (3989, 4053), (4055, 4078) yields -0.14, 6.3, 10.4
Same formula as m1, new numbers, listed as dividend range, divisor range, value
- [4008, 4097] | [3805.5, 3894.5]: 2.15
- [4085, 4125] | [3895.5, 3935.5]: 1.75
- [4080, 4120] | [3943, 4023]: 1.30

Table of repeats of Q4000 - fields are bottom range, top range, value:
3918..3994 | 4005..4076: 1.66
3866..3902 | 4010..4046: 1.88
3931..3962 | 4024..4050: 1.71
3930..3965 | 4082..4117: 1.82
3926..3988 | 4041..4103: 1.75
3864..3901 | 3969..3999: 1.43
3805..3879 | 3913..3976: 1.18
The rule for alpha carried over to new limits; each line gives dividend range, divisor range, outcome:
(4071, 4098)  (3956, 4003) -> 1.39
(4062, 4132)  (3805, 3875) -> 1.94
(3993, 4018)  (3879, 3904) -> 1.65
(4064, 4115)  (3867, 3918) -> 1.59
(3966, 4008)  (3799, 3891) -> 1.51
